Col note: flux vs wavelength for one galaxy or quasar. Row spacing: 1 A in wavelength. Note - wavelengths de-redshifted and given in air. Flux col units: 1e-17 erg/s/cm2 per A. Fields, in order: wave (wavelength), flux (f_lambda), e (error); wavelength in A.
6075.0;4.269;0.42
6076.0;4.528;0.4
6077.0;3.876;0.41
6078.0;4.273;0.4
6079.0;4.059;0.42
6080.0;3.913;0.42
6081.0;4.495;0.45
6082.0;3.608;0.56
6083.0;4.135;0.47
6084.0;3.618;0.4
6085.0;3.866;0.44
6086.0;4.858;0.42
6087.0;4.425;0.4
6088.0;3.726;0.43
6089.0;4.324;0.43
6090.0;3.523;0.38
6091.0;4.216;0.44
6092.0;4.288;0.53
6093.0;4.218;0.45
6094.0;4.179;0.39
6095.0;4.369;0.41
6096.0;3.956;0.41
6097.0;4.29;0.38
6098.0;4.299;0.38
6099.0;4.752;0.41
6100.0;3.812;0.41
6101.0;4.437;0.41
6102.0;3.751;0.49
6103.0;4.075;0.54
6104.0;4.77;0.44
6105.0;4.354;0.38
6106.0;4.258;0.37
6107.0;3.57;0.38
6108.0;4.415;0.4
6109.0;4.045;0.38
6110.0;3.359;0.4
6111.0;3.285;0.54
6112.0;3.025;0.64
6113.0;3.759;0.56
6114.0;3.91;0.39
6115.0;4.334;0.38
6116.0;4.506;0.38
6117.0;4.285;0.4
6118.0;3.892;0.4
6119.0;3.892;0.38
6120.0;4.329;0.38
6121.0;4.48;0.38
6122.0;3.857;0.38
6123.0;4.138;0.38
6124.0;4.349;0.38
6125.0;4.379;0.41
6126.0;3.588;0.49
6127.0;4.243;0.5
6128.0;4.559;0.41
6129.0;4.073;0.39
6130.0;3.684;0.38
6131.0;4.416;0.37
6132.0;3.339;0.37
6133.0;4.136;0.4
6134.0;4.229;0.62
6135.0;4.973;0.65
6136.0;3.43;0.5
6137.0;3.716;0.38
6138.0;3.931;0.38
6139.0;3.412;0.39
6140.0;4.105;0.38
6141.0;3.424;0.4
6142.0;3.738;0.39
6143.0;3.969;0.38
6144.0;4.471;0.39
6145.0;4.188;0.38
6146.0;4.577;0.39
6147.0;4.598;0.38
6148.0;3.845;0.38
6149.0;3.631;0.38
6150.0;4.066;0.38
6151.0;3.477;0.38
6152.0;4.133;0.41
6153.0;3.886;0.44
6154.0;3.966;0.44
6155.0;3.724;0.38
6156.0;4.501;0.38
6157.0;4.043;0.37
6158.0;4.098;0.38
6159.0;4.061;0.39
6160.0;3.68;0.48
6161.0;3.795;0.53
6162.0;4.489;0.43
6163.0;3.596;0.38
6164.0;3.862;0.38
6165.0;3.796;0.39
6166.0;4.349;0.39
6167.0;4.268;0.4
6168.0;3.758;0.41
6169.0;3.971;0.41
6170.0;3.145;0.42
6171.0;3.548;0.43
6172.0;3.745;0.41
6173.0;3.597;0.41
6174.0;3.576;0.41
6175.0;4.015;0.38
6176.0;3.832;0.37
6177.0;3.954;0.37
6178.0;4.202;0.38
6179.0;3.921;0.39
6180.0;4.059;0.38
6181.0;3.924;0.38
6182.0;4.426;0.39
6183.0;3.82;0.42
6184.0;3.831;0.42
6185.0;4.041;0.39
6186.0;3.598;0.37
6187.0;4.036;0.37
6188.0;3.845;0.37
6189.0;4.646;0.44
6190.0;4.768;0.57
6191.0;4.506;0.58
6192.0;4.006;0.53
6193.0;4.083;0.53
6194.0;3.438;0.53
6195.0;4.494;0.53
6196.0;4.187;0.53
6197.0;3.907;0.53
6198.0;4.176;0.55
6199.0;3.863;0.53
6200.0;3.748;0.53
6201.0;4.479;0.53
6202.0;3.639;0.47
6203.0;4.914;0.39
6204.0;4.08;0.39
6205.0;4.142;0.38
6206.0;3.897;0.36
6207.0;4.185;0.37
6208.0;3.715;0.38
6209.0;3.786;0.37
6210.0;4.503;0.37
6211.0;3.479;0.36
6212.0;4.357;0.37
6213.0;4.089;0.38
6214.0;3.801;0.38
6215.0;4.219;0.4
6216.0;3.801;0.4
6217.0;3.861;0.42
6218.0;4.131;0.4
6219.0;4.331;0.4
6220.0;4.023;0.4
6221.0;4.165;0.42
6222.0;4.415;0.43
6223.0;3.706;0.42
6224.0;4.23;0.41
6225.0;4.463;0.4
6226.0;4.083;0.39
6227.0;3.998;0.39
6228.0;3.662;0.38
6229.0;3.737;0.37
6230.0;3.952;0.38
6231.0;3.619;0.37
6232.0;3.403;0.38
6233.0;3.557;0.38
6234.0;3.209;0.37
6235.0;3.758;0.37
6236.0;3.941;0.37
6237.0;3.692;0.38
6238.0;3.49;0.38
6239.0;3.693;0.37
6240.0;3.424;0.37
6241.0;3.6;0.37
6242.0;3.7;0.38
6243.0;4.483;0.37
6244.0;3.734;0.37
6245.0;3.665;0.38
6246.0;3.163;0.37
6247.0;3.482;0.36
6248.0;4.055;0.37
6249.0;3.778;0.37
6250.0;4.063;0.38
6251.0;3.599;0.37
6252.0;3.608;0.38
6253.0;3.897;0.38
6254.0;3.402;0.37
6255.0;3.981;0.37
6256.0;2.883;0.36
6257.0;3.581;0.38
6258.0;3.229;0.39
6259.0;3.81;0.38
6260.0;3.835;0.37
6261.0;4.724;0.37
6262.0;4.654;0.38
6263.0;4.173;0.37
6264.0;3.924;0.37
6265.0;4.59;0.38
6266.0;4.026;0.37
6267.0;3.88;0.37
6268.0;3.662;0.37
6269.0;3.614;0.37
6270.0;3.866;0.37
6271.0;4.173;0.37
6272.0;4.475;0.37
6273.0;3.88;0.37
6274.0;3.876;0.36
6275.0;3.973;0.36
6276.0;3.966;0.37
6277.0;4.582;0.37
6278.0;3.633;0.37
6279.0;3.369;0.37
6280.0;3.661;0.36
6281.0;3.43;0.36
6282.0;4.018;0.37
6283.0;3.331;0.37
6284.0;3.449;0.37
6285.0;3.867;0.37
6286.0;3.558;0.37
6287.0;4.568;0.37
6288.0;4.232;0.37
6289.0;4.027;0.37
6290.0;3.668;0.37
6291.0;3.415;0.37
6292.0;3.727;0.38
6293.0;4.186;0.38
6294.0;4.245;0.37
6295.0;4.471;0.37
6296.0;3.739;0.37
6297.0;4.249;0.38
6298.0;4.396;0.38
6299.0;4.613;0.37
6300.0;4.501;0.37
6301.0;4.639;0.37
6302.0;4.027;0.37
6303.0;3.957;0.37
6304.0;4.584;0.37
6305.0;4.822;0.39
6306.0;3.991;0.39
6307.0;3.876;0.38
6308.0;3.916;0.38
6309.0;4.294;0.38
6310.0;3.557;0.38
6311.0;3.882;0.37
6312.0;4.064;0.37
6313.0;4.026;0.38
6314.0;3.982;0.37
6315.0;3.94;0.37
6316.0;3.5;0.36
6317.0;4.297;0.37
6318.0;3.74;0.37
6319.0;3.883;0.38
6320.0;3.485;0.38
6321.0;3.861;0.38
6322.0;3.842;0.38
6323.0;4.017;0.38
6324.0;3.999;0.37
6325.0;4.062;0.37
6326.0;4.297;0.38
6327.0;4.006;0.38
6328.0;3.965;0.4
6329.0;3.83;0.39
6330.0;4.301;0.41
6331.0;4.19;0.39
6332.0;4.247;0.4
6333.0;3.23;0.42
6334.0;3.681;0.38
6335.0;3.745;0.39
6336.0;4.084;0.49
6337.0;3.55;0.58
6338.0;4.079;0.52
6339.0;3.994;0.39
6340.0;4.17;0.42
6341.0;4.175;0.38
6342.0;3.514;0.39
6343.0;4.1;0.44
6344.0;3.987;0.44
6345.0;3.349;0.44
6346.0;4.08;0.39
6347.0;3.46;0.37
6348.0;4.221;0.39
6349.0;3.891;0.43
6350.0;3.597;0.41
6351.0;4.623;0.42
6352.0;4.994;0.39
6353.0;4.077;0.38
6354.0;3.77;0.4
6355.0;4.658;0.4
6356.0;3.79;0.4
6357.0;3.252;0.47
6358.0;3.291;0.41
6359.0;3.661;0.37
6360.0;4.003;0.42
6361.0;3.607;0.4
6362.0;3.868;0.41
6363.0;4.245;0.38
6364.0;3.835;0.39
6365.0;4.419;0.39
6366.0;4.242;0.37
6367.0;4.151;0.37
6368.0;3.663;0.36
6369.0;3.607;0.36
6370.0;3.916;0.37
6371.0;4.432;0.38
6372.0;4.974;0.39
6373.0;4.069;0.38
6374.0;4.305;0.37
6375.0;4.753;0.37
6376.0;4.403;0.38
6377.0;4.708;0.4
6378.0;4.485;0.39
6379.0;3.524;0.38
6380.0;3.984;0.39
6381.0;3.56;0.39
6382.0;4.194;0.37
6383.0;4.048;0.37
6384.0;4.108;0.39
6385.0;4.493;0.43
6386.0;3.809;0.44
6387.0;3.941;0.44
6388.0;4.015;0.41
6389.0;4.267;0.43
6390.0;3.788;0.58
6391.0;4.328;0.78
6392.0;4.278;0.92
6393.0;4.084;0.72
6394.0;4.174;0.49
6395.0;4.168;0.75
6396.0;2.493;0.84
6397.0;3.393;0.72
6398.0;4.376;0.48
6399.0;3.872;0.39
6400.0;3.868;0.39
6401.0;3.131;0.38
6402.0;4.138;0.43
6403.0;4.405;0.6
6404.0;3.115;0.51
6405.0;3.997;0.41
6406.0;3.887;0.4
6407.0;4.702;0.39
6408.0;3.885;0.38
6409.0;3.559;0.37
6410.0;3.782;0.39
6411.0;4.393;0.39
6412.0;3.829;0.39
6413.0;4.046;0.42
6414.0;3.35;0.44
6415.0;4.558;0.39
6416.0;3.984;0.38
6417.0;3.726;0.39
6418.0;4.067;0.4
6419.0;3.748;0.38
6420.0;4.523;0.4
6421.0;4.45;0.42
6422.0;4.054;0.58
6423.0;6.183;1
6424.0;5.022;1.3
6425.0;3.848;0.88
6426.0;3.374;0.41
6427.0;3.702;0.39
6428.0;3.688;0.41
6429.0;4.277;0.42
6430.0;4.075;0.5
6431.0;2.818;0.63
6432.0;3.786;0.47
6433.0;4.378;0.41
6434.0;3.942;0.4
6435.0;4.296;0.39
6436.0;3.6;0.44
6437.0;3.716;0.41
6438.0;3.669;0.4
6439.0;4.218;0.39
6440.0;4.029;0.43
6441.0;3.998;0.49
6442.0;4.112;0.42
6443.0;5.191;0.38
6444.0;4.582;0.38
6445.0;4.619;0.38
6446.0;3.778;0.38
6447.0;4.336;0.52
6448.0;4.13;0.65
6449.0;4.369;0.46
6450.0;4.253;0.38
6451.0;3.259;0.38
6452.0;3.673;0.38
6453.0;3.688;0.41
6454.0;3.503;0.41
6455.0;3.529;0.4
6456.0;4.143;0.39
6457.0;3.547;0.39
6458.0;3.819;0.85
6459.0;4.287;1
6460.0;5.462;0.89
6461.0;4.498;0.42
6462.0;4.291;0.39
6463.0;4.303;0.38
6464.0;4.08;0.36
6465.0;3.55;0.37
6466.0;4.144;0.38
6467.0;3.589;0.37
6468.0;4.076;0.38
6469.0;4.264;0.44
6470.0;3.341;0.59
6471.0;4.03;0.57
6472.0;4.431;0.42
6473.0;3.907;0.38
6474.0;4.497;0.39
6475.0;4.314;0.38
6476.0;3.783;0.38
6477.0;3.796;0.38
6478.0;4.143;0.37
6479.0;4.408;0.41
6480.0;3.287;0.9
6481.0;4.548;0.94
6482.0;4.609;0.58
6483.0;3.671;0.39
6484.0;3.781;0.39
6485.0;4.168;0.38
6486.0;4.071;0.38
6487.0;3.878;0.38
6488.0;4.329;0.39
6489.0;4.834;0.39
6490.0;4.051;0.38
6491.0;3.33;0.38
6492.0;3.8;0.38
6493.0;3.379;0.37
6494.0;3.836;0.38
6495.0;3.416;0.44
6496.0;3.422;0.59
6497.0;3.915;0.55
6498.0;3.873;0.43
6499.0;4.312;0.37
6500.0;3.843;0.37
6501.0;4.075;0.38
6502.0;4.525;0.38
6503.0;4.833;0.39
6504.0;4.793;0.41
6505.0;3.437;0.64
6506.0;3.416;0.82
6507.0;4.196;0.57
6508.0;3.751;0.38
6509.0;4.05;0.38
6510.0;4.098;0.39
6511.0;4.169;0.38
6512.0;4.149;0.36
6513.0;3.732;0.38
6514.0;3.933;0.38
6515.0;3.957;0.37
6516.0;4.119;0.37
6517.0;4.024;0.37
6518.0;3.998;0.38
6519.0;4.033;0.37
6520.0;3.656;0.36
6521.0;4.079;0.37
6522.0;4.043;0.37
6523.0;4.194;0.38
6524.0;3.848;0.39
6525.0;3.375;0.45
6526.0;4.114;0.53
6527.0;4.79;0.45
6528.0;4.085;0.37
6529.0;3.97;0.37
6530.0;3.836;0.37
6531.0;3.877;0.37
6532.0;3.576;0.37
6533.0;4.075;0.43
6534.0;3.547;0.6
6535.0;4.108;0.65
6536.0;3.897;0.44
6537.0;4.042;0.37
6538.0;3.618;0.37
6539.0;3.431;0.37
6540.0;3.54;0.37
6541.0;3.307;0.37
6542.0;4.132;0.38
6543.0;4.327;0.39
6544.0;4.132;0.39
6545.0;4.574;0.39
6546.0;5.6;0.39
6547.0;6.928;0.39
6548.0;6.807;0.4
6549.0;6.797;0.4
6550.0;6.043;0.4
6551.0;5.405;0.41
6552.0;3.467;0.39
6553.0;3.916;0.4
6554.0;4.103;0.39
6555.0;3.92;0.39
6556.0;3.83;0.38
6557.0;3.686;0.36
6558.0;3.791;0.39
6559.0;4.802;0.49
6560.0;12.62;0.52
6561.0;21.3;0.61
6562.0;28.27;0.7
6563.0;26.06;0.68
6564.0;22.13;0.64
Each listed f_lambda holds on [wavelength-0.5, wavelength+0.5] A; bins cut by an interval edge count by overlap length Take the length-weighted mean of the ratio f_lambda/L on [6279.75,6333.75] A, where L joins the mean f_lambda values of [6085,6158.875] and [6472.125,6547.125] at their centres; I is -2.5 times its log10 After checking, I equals 0.01 mag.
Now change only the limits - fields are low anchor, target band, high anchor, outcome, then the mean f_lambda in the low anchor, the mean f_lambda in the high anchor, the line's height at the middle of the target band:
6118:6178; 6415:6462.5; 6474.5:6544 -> -0.03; 3.98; 3.97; 3.97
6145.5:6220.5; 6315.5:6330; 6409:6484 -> 0.03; 4.01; 4.06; 4.04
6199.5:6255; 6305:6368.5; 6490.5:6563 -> 0.09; 3.88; 4.98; 4.28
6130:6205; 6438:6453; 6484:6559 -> -0.01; 3.99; 4.14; 4.11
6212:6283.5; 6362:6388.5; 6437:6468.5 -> -0.04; 3.86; 4.08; 4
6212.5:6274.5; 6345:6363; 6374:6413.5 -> 0.01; 3.86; 4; 3.97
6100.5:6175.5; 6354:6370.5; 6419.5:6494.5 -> 0.04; 3.98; 4.07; 4.04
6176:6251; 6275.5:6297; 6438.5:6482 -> 0.03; 3.95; 4.09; 4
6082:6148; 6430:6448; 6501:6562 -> 0.15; 4.07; 4.83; 4.66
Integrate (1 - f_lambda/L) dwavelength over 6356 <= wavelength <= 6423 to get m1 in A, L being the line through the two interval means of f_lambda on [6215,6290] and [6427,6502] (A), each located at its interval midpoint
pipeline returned -1.0 A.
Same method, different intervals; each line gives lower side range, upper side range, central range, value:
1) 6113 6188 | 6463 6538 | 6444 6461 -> -0.3 A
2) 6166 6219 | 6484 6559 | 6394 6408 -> 0.9 A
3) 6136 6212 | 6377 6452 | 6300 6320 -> -0.2 A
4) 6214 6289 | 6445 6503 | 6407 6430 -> -0.8 A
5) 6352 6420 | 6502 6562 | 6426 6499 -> 7.2 A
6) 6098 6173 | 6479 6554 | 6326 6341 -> 0.5 A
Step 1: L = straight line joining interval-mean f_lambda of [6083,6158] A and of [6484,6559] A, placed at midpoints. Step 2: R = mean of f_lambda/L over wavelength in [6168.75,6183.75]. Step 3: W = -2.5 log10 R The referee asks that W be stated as 0.06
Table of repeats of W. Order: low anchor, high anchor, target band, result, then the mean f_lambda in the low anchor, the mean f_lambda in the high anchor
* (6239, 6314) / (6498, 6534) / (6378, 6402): 0.013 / 3.93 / 4.02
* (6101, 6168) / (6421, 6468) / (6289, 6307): -0.034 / 4.02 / 4.08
